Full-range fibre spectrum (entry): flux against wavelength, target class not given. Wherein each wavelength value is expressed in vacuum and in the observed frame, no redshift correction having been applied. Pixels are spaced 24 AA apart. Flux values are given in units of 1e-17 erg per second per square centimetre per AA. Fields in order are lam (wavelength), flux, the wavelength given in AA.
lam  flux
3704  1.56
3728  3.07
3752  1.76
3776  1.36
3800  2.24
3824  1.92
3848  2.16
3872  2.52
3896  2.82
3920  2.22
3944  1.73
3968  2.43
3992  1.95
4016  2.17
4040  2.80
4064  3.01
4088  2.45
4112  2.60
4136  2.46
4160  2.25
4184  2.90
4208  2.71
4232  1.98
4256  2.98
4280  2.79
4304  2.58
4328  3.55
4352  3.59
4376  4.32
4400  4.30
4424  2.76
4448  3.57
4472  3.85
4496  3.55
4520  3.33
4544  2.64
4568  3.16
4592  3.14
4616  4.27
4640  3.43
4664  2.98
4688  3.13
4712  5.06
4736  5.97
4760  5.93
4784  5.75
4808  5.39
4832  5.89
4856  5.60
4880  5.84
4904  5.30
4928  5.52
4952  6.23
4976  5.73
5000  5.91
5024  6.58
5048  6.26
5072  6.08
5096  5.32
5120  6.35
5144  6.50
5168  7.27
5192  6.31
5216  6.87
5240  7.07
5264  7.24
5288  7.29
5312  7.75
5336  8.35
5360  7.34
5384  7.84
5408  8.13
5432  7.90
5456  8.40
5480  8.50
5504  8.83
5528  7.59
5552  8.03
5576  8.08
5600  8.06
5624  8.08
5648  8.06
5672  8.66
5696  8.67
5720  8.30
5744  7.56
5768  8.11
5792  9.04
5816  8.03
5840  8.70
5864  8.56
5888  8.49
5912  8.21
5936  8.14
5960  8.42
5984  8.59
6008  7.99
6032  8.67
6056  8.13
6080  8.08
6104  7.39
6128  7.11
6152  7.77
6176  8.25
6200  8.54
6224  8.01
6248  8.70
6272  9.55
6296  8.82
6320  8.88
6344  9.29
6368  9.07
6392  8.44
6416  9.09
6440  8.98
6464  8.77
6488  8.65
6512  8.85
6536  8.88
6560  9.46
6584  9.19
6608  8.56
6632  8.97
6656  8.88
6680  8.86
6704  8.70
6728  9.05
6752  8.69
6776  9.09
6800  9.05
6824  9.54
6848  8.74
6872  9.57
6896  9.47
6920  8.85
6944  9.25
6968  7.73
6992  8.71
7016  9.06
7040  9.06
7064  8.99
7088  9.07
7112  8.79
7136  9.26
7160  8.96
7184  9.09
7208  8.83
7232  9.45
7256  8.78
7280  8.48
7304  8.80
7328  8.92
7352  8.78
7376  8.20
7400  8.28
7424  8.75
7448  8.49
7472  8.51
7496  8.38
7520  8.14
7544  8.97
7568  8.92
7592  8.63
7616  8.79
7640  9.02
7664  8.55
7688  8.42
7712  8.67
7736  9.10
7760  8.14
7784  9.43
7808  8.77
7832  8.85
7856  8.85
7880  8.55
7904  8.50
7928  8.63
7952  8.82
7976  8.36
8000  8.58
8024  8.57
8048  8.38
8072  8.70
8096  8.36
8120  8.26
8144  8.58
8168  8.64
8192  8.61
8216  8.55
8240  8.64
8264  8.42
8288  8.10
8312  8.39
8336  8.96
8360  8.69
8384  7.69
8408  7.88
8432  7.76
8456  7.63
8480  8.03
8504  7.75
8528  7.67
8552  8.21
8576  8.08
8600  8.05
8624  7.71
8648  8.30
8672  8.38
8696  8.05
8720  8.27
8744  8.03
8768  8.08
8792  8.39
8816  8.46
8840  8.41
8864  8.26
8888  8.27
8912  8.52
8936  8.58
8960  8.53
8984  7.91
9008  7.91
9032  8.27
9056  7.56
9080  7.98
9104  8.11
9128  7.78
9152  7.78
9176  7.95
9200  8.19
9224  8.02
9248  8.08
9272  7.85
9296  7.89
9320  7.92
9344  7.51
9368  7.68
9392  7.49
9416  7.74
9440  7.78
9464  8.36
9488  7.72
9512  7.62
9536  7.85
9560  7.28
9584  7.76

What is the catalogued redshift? 0.18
